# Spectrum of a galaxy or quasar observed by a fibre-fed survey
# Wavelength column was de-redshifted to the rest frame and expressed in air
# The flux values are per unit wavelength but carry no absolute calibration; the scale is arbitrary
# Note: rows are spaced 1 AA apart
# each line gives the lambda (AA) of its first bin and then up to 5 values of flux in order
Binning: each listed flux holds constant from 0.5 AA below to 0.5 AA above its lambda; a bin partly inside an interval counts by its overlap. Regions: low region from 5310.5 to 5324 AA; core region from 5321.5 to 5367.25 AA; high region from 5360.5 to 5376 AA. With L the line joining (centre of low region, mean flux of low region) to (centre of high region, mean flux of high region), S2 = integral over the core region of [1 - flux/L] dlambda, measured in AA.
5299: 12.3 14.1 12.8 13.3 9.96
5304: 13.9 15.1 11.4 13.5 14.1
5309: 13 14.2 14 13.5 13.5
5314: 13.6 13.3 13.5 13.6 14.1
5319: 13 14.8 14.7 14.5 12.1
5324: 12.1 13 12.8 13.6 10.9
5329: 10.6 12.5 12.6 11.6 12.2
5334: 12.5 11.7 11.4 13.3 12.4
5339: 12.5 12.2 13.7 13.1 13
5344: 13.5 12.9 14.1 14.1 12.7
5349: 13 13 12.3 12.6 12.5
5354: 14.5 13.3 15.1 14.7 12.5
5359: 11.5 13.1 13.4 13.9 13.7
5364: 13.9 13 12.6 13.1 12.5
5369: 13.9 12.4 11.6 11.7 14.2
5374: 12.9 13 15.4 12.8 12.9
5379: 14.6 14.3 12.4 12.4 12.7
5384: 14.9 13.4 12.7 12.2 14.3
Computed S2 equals 1.61 AA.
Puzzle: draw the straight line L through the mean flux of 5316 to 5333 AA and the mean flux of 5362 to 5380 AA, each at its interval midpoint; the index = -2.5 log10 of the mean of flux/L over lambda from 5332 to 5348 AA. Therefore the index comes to 0.02 mag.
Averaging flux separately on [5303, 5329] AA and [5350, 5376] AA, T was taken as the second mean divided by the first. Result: 1.0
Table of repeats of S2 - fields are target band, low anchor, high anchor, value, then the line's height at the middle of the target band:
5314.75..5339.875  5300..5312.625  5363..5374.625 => 0.8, 13.2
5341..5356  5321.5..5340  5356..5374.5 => -0.6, 12.7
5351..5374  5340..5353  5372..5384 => 0.2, 13.3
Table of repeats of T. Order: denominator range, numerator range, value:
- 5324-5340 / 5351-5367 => 1.09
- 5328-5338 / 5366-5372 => 1.05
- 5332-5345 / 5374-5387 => 1.06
